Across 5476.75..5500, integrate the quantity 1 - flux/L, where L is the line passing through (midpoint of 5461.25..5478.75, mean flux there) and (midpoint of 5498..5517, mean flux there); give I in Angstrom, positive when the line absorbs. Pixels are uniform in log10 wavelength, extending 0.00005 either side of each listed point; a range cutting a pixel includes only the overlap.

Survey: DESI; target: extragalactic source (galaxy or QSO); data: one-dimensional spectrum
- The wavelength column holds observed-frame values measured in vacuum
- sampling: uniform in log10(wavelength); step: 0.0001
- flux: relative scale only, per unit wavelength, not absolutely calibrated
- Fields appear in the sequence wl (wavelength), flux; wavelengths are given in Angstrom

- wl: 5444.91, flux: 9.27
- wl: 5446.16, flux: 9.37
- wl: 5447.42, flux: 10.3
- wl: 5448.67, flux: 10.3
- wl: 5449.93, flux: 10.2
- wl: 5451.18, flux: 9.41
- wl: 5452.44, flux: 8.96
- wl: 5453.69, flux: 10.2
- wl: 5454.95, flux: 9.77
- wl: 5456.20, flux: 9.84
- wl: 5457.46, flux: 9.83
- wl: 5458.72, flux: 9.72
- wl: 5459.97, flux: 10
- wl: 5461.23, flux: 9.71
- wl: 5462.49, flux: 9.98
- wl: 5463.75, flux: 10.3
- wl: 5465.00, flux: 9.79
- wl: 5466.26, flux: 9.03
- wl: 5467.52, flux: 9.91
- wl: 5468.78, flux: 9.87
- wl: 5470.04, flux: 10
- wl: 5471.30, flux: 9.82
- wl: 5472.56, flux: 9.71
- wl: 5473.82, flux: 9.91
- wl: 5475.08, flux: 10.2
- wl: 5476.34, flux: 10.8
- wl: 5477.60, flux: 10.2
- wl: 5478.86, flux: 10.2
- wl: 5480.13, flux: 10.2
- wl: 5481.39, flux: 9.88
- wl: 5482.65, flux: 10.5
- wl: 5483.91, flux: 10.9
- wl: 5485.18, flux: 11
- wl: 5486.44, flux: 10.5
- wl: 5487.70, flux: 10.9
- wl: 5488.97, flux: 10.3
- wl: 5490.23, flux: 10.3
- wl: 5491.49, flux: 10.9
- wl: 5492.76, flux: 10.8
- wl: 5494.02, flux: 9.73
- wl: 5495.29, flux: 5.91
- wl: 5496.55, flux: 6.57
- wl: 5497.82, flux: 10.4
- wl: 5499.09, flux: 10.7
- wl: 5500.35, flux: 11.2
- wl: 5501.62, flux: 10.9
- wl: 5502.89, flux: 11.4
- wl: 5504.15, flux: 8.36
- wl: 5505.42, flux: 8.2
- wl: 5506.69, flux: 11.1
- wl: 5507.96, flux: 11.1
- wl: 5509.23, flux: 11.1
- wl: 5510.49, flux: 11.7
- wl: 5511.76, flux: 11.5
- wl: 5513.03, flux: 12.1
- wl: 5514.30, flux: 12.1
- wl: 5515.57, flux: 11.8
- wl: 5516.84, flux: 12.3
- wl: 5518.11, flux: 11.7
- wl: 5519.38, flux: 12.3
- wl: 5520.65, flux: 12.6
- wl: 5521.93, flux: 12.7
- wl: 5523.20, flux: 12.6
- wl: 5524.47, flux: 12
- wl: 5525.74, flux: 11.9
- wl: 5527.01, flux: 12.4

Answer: 1.0 Angstrom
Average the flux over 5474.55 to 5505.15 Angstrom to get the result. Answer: 10.1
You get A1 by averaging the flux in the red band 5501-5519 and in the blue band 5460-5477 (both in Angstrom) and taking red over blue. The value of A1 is 1.12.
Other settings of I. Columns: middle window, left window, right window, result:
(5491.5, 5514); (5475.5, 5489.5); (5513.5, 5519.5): 2.4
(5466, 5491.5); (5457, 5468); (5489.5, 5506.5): -1.3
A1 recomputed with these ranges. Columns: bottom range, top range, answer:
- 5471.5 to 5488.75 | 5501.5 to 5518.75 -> 1.07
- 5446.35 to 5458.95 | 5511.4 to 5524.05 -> 1.24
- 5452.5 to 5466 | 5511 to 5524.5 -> 1.23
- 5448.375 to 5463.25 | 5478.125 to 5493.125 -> 1.07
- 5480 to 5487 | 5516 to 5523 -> 1.17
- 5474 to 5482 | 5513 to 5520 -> 1.18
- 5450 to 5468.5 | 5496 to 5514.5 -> 1.08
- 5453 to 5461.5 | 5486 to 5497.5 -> 0.97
